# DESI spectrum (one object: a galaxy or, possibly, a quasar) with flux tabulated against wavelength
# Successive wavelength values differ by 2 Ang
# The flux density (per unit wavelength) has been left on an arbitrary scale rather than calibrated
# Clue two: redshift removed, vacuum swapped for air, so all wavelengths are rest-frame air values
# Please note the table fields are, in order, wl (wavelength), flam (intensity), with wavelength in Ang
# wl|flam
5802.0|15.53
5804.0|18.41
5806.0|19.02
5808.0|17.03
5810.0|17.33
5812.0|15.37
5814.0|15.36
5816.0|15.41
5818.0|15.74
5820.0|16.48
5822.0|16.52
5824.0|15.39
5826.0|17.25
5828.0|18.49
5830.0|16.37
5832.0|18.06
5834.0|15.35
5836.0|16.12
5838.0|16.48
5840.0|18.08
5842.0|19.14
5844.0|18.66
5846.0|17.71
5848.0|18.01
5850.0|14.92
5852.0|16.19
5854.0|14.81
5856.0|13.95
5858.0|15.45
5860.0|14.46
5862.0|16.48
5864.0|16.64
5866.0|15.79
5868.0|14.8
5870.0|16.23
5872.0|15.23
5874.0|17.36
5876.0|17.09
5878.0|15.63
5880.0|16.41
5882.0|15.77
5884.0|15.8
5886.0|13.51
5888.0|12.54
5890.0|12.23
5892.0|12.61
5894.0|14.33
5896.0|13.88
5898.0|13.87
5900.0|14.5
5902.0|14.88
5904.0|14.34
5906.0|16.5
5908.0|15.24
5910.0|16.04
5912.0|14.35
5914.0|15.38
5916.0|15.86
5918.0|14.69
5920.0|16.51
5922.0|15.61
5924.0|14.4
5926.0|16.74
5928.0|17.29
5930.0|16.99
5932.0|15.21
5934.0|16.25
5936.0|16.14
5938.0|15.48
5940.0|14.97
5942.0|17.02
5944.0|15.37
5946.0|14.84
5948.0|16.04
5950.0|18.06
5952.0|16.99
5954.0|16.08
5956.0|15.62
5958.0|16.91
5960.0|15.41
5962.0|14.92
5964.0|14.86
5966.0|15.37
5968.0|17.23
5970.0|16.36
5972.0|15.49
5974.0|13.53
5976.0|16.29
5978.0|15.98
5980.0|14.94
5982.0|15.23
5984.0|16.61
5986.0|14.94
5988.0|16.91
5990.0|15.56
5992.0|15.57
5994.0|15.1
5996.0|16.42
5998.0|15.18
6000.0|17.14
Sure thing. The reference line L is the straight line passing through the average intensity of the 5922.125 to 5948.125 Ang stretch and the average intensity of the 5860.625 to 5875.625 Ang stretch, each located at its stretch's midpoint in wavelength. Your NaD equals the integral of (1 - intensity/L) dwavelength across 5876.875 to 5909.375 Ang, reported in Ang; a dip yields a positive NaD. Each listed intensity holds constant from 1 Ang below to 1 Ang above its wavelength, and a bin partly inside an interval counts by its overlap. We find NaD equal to 3.00 Ang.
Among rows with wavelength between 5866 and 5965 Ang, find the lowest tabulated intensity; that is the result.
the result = 12.23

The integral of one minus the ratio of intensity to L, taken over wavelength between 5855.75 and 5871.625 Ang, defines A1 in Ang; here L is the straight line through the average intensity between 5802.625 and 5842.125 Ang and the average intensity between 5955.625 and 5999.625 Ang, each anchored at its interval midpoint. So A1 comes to 0.9 Ang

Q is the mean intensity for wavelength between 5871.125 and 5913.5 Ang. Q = 14.9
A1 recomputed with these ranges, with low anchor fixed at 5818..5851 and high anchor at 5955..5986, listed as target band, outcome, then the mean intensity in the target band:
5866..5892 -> 2.25 Ang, 15.1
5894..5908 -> 1.42 Ang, 14.7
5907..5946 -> 0.81 Ang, 15.7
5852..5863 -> 1.08 Ang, 15.1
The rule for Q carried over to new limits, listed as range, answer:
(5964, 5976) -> 15.6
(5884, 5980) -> 15.4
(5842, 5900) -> 15.4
